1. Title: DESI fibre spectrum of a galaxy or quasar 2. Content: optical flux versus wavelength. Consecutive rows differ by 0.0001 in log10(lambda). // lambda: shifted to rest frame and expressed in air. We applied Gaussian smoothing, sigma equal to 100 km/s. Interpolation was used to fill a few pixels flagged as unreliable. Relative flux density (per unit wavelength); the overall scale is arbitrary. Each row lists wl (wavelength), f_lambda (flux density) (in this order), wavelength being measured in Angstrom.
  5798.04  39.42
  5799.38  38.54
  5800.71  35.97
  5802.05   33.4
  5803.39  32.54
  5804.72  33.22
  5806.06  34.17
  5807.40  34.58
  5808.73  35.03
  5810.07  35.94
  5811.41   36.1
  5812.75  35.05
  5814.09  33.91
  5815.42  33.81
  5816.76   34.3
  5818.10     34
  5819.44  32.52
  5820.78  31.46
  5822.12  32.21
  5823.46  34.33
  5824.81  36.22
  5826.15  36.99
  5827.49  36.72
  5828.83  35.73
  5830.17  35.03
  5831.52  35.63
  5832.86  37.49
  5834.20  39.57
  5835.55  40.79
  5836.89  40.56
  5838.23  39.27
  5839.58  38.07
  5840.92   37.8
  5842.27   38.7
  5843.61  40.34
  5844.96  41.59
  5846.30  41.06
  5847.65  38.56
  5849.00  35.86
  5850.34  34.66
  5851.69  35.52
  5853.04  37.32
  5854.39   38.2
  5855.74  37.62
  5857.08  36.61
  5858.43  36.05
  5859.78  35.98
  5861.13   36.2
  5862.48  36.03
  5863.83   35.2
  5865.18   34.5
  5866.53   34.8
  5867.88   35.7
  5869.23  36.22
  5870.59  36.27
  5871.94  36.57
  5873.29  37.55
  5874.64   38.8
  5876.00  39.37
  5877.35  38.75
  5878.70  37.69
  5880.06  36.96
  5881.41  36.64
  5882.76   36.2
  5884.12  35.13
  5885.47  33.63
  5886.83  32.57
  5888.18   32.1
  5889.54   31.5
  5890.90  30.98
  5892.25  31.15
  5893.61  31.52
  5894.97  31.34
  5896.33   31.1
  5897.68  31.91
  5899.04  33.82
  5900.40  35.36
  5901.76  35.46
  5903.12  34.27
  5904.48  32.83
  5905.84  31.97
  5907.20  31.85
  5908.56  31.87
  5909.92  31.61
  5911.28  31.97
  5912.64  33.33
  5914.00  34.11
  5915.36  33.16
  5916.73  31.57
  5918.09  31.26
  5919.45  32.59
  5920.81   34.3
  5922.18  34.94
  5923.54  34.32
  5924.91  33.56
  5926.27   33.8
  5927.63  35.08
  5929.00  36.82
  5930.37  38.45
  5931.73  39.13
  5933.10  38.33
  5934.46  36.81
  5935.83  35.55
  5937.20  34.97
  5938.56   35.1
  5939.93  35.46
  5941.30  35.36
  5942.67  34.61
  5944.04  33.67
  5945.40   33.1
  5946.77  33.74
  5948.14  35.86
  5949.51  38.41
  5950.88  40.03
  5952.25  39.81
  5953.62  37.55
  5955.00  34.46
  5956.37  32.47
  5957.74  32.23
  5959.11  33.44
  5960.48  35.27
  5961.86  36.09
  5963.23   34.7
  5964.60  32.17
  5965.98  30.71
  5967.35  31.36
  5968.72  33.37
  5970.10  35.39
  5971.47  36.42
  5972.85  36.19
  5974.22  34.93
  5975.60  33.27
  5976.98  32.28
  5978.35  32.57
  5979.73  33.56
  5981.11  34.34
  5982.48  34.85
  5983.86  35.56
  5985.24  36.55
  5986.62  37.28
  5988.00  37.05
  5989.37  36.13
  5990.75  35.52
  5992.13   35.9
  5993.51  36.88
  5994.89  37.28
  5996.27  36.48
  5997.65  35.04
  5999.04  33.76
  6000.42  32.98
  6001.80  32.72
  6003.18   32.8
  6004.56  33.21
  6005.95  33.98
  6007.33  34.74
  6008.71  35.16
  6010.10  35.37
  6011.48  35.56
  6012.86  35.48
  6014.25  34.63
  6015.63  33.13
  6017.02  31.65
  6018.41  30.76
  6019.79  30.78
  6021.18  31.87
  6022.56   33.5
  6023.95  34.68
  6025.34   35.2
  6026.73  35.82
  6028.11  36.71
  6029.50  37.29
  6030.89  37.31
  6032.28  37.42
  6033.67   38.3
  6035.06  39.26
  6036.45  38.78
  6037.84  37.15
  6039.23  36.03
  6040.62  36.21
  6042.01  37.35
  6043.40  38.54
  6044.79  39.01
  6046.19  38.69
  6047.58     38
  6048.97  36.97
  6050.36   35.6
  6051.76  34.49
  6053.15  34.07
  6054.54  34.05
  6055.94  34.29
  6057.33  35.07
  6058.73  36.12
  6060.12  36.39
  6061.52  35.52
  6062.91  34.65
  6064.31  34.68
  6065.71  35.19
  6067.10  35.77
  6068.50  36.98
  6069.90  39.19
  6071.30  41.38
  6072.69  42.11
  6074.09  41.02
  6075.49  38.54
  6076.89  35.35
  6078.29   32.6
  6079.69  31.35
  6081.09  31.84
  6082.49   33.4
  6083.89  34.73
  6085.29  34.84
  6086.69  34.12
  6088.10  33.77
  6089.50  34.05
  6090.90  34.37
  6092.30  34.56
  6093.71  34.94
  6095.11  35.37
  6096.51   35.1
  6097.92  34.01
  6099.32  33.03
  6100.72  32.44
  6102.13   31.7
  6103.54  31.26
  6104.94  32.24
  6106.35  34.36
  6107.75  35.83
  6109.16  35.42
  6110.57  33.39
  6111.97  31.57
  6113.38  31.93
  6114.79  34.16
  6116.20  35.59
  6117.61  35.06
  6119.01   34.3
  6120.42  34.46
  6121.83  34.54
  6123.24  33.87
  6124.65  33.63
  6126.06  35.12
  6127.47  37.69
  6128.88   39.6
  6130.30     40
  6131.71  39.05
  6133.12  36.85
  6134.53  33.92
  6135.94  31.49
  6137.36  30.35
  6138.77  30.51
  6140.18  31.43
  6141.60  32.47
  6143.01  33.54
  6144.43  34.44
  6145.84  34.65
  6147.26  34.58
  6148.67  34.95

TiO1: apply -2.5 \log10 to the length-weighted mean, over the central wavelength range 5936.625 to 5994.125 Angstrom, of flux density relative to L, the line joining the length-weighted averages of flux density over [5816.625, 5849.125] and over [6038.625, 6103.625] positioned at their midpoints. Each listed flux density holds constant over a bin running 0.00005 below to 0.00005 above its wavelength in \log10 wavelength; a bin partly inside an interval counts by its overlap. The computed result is 0.04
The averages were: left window 37.1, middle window 35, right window 35.5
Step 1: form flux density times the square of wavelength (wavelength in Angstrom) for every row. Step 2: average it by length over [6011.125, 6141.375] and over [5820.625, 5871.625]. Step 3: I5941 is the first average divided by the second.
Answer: 1.03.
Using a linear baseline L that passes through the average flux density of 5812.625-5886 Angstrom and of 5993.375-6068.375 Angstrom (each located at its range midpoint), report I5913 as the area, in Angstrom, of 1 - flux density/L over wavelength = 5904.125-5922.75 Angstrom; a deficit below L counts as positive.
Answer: 1.8 Angstrom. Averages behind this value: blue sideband 36.6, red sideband 35.4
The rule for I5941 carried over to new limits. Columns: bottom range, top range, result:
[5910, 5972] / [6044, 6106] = 1.06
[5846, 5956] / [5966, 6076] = 1.06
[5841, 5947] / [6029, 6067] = 1.09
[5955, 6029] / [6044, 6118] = 1.05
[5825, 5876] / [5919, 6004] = 0.98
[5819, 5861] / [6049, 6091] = 1.04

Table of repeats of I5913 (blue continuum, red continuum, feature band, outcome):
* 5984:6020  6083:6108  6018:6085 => -3.48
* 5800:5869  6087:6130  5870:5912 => 1.91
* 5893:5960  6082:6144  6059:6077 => -1.71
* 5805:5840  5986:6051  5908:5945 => 1.19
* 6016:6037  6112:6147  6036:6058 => -0.89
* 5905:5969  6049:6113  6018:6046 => -1.16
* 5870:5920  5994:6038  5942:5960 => -0.50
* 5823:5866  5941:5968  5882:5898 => 1.68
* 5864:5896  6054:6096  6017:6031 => 0.50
